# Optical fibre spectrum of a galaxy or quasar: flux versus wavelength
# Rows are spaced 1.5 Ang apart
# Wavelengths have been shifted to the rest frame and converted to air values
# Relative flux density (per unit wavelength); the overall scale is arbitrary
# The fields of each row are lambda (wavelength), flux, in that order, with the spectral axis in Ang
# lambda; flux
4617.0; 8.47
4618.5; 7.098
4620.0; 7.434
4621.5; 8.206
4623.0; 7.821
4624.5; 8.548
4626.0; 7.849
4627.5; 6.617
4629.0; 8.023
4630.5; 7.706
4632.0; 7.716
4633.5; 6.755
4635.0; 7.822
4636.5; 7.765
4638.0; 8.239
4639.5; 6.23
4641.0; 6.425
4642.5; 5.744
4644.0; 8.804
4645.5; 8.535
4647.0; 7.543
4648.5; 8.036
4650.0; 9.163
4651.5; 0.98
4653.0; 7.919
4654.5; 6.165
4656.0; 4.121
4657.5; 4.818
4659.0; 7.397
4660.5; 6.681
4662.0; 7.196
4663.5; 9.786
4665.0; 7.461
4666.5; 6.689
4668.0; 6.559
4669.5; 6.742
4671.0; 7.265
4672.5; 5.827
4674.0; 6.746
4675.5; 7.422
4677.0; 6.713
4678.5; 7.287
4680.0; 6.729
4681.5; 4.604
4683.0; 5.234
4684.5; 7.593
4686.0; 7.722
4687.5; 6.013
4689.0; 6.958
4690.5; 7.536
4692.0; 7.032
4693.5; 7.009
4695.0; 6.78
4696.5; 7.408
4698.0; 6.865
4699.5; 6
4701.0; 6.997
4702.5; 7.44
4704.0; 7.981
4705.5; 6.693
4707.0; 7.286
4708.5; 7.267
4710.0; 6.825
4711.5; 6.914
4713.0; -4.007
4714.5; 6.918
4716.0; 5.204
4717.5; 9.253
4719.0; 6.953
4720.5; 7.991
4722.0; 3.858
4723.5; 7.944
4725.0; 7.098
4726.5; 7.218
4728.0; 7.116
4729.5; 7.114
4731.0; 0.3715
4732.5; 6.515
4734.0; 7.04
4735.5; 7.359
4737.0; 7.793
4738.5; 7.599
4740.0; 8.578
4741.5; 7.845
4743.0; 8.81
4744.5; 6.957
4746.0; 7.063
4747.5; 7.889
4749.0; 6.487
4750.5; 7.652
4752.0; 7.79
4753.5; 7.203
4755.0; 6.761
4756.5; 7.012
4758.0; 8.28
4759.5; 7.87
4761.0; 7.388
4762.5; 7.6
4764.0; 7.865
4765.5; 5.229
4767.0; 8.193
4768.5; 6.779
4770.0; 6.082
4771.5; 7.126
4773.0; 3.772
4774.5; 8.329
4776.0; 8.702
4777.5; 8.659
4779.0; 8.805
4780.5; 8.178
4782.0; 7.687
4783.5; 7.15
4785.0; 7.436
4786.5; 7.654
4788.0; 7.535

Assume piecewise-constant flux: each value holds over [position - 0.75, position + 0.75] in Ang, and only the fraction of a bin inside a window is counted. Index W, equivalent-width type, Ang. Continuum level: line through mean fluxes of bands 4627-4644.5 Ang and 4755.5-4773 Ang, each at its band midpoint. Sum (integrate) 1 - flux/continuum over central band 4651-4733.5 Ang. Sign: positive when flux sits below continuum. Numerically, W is 8.5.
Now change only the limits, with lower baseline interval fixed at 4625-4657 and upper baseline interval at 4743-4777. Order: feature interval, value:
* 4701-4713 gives 1.1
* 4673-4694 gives 1.1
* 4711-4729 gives 2.8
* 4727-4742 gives 1.0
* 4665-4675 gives 0.5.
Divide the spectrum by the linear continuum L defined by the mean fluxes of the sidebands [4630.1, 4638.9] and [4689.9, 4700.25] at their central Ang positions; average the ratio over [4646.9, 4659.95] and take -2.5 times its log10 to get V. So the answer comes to 0.20 mag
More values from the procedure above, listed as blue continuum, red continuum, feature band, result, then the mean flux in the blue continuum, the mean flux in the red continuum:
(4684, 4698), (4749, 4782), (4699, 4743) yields 0.102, 7.09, 7.38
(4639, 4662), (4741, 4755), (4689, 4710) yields -0.007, 6.59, 7.48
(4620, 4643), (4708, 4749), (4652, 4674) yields 0.073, 7.45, 6.57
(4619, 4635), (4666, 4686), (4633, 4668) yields 0.030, 7.67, 6.61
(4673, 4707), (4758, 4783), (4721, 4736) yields 0.155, 6.85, 7.42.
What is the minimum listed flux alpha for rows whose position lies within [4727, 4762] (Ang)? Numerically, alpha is 0.3715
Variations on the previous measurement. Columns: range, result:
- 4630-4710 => 0.98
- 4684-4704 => 6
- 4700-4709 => 6.693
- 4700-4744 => -4.007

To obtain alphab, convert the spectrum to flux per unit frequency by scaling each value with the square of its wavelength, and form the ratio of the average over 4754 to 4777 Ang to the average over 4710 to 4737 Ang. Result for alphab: 1.21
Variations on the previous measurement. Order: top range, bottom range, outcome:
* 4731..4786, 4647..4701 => 1.13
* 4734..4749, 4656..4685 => 1.18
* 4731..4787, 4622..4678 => 1.09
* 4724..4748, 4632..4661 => 1.07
